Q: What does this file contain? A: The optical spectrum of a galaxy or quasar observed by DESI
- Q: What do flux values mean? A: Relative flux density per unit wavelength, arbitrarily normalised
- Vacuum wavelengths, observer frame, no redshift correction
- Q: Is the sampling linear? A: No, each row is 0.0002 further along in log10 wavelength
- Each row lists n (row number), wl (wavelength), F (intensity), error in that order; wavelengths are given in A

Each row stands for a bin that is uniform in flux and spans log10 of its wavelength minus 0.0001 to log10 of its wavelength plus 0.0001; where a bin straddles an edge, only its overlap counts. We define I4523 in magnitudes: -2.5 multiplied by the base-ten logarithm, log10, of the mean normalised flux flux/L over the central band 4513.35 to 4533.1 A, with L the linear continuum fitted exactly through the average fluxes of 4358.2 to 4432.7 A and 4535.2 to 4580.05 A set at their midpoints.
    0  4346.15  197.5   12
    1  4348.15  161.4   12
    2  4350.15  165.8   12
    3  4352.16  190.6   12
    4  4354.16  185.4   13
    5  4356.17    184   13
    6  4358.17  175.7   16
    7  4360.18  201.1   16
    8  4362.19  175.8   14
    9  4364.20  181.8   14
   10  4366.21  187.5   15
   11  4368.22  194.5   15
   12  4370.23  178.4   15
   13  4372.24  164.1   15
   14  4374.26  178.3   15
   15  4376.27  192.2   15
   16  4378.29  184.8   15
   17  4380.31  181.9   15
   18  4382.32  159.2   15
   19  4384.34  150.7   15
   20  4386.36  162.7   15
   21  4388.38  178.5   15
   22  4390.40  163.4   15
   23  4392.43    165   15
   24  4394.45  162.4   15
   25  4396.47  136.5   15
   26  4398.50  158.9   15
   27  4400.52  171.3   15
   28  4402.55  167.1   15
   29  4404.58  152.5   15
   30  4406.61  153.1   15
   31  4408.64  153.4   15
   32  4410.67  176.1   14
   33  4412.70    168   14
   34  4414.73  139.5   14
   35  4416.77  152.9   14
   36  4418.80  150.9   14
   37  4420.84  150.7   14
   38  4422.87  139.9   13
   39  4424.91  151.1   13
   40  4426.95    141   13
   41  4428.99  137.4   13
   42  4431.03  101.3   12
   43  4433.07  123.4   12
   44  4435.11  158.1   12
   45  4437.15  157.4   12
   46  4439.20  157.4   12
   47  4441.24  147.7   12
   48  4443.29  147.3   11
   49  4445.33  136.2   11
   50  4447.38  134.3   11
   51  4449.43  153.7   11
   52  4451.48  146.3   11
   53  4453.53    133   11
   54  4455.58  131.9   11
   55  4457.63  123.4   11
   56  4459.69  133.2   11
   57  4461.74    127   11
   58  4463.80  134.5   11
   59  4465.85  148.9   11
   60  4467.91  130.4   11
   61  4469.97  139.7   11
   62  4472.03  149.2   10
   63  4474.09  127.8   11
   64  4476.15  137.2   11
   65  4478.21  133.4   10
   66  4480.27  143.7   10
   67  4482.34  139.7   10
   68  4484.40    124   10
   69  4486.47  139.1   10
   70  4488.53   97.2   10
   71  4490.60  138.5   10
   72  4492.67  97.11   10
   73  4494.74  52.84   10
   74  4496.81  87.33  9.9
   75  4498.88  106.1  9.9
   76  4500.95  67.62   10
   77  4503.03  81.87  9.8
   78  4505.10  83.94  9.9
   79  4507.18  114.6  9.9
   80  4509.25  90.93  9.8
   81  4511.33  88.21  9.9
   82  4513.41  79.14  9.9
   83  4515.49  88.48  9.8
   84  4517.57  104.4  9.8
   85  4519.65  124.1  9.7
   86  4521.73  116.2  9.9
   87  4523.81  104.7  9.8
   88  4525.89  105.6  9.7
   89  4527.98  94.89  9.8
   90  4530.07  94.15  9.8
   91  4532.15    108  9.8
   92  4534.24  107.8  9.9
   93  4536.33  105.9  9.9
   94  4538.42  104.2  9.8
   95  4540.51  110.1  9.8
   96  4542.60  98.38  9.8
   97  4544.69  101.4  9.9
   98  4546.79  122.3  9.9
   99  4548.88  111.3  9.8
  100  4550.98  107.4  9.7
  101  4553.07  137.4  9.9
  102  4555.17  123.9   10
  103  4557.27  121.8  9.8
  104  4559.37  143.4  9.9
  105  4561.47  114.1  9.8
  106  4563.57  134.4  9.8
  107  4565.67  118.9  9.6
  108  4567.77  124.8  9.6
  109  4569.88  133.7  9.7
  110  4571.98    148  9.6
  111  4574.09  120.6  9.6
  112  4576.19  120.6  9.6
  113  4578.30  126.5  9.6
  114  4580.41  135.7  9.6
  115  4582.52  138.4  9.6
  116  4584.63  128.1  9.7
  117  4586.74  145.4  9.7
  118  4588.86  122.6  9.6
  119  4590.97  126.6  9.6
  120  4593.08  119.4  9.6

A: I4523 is 0.248 mag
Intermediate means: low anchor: 163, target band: 103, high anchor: 121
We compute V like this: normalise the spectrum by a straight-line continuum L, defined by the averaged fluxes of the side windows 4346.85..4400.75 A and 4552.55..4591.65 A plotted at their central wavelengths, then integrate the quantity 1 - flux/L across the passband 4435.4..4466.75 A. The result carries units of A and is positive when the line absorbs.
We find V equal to 3.12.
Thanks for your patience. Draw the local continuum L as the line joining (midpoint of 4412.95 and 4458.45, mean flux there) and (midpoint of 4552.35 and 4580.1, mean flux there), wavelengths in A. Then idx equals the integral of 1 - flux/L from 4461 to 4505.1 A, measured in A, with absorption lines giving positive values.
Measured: 6.1 A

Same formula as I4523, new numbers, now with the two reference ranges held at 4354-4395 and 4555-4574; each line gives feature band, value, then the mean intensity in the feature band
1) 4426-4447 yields 0.147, 141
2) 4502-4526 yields 0.395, 98.3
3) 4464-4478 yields 0.105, 138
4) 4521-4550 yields 0.273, 106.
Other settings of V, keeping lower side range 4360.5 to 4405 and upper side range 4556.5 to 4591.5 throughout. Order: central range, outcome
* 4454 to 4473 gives 2.3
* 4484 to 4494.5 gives 2.4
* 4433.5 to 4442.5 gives 0.4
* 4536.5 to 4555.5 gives 3.3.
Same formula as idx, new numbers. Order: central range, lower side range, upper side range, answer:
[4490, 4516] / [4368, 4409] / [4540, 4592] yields 9.3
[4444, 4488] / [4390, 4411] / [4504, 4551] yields -2.1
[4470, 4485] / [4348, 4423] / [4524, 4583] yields 0.4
